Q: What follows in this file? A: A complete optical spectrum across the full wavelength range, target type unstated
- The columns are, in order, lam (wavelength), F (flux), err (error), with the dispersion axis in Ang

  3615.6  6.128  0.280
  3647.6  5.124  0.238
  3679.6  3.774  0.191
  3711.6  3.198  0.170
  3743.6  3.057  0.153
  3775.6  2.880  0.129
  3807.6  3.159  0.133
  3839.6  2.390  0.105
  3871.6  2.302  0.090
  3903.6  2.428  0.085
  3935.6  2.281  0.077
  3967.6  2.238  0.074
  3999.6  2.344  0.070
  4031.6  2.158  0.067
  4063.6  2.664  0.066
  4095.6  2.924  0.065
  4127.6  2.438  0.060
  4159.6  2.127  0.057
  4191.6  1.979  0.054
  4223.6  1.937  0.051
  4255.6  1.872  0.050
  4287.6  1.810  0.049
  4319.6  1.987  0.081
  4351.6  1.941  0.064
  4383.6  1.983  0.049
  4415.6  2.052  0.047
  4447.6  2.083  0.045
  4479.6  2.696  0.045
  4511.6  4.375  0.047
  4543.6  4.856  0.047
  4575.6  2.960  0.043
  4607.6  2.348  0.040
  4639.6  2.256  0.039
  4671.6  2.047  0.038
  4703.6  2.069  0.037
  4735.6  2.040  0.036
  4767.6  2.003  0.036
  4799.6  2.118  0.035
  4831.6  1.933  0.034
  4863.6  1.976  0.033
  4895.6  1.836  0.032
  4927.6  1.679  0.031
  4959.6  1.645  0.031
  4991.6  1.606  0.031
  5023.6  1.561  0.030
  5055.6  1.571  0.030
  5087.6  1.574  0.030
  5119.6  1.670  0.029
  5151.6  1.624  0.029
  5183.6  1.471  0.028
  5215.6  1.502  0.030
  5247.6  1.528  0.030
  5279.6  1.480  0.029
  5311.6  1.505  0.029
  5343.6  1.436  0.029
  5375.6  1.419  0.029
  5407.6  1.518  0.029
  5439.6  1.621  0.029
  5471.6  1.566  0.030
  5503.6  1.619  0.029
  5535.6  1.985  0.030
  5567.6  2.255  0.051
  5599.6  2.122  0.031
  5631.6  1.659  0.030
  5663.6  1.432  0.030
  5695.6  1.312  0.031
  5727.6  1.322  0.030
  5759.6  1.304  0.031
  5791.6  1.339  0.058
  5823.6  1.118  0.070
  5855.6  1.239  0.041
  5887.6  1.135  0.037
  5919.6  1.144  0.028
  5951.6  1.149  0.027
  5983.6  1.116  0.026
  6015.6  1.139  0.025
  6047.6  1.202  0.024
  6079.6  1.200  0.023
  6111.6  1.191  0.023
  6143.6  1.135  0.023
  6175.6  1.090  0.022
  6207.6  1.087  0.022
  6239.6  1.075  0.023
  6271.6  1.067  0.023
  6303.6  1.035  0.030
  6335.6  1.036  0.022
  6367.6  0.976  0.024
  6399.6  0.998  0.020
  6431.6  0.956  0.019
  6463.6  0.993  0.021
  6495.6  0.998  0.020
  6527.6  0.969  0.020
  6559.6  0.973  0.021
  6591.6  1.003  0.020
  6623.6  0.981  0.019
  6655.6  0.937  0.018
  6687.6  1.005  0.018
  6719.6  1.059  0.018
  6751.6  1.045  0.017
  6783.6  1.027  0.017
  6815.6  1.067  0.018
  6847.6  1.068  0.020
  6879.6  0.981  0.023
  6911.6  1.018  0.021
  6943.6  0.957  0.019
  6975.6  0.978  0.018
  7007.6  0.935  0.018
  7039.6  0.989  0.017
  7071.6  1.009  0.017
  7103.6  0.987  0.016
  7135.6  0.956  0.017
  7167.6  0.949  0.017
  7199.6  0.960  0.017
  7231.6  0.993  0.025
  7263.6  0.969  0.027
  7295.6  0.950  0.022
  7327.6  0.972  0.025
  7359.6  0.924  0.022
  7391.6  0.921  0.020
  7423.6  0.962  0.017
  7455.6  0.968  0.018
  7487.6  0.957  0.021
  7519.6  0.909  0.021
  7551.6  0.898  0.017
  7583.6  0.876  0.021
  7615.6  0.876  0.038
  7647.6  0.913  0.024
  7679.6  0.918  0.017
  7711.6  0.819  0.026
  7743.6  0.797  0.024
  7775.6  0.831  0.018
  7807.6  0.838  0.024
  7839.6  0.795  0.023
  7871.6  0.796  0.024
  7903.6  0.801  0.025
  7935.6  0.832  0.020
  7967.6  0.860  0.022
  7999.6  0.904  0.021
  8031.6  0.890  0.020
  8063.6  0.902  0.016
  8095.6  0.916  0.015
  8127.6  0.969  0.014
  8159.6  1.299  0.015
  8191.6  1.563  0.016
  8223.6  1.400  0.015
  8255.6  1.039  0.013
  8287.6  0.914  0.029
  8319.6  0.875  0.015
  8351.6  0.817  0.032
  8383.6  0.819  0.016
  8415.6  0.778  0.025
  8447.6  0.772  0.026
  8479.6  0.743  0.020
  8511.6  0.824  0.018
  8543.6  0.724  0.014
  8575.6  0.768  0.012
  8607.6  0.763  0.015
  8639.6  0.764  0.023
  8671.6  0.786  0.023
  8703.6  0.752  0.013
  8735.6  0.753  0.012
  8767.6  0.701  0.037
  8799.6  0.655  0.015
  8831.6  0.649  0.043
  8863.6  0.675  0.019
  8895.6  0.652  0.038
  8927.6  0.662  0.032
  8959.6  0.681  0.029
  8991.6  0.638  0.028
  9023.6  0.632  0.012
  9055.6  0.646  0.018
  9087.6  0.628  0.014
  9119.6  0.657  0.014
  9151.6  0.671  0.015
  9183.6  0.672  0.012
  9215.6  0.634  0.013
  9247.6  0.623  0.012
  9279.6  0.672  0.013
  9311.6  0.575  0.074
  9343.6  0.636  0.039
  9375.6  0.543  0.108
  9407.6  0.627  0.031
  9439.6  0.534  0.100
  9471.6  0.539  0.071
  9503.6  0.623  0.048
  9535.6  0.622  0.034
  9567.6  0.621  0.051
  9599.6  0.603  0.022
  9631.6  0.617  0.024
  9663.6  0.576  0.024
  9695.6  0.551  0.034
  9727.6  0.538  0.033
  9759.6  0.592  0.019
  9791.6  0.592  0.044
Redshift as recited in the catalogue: 1.928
